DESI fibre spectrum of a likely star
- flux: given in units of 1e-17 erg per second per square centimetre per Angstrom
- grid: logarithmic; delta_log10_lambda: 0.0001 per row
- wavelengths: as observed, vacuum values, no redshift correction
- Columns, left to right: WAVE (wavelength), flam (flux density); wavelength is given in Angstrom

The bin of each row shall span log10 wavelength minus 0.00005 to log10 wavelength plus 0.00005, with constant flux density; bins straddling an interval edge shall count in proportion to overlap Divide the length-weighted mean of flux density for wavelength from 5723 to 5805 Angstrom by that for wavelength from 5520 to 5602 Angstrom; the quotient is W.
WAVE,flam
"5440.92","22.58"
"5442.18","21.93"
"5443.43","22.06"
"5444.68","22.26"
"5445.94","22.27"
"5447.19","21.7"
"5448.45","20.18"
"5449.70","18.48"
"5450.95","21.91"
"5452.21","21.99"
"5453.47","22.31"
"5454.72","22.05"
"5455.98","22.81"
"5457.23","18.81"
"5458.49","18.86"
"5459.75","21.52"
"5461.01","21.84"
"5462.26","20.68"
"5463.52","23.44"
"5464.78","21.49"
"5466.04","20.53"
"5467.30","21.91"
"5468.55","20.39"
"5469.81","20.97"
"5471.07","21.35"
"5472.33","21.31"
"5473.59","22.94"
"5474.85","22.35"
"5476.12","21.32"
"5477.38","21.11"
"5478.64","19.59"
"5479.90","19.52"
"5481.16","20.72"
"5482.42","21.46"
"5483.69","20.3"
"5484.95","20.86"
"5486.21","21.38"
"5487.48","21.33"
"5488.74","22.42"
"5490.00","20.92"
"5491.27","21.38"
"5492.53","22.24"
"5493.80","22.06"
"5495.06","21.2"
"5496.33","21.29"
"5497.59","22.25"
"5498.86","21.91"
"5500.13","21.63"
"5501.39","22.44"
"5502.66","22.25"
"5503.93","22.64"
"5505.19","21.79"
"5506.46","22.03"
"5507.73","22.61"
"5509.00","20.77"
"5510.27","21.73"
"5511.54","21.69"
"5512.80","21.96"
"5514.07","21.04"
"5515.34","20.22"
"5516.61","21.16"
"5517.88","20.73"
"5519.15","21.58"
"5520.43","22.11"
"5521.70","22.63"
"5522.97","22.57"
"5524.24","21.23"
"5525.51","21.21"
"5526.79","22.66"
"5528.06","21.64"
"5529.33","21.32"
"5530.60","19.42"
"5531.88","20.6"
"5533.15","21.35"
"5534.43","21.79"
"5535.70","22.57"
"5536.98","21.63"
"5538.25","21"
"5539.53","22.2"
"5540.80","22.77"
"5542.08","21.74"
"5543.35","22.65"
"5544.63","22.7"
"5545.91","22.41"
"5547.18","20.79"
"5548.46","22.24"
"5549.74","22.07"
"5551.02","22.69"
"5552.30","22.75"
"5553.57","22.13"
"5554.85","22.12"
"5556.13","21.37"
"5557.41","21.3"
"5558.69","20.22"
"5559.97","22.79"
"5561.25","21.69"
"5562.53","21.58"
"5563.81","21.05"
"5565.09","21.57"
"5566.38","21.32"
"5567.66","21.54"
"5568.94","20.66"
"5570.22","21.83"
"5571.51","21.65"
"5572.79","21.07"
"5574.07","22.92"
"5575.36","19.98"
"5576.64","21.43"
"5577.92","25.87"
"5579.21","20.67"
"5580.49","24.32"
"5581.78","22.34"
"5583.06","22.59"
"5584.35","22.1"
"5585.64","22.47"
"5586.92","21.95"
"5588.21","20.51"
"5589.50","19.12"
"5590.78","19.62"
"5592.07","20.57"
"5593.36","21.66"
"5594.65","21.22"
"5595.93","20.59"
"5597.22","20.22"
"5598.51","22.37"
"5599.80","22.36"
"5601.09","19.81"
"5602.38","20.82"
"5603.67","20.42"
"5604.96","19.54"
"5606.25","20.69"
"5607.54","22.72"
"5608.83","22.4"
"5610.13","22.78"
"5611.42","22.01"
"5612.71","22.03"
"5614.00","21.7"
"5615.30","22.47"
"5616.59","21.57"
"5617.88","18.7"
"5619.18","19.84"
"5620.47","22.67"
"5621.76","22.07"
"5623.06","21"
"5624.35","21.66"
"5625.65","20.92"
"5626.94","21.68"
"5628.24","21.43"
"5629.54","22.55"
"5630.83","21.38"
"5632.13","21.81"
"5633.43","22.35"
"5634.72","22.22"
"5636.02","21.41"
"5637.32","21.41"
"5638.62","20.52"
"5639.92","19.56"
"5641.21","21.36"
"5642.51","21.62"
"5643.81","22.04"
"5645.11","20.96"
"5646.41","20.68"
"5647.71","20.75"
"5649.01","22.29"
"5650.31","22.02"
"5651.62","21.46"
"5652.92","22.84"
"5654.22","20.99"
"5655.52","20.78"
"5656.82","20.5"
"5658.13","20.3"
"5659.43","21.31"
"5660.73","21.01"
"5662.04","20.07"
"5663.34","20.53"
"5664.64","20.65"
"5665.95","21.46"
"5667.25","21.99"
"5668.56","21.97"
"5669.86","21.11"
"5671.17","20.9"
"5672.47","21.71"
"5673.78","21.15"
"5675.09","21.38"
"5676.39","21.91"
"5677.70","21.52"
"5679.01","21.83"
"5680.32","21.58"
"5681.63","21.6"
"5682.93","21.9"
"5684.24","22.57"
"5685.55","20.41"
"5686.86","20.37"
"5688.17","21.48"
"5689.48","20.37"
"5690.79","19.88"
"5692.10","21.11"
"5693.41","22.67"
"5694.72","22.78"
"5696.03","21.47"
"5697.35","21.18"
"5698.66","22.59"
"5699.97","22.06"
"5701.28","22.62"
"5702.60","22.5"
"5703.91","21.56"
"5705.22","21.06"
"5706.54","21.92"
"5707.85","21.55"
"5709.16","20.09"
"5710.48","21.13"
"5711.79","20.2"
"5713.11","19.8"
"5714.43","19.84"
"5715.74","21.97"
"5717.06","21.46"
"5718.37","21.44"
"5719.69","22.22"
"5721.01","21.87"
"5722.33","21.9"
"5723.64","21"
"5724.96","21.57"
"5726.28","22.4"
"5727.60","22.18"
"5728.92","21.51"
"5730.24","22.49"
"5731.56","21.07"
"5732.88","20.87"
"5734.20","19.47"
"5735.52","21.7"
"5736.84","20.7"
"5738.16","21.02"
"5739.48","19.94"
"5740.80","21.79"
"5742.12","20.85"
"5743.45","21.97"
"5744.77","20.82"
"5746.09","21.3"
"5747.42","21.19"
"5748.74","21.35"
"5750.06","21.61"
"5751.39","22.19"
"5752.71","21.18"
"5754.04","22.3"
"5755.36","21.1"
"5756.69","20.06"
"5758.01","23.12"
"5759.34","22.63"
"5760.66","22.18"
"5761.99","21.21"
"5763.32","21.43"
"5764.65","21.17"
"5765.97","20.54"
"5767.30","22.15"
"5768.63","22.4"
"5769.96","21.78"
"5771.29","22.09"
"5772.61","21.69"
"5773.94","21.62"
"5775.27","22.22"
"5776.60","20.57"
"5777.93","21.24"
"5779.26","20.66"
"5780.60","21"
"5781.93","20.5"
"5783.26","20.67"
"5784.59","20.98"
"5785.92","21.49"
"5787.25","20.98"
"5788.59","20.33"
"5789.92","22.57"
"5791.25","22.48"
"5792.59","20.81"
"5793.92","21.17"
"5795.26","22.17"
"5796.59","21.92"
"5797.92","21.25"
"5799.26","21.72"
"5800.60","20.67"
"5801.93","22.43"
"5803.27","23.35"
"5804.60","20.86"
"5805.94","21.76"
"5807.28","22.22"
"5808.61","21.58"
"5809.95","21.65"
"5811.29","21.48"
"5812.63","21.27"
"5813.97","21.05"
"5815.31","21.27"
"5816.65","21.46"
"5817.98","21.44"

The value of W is 1.0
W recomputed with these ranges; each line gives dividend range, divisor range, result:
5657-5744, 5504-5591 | 0.98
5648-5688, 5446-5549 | 0.99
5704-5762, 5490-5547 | 0.98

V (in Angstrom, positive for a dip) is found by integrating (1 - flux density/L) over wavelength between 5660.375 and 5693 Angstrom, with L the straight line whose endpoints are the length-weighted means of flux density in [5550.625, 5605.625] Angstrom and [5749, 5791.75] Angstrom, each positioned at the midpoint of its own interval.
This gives 0.4 Angstrom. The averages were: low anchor 21.5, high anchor 21.5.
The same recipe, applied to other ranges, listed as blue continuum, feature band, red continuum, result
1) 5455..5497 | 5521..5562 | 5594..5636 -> -0.9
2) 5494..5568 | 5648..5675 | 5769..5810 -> 0.5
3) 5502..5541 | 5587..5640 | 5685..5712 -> 0.6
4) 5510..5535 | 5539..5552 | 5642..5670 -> -0.5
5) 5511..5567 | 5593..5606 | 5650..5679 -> 0.4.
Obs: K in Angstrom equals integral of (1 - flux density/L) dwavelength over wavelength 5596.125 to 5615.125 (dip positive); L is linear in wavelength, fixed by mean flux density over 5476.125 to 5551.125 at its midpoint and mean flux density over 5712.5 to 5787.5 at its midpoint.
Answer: 0.1 Angstrom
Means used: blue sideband 21.6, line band 21.4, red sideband 21.4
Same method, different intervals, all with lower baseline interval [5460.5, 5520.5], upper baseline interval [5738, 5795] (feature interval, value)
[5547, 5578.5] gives -0.50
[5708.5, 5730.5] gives 0.09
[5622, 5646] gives 0.00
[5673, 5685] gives -0.15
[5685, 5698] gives 0.15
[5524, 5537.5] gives 0.04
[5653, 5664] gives 0.33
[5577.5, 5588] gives -0.58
